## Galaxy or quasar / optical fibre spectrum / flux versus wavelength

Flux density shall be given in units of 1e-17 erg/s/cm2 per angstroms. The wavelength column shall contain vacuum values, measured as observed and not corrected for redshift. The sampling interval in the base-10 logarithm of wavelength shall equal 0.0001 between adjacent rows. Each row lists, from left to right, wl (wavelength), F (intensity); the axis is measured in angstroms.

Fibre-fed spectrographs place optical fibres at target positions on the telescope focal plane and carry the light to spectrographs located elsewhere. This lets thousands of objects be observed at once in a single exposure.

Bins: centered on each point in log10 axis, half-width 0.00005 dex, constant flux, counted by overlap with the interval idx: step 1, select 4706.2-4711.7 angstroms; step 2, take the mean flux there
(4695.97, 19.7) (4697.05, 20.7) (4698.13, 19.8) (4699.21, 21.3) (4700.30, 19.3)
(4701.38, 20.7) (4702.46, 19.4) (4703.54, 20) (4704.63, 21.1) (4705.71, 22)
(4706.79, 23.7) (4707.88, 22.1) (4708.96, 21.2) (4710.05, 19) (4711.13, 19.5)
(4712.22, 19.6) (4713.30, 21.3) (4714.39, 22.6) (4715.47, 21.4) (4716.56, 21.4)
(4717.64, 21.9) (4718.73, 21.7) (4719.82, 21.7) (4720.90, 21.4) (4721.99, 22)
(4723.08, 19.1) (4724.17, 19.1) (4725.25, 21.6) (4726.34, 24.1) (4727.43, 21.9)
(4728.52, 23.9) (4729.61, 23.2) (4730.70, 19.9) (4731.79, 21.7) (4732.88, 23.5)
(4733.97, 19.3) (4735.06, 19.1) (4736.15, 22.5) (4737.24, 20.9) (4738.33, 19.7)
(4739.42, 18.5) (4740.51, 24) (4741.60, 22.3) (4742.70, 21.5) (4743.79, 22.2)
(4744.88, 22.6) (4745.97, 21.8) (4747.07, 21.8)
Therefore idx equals 21.1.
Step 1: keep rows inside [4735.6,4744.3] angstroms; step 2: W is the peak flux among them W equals 24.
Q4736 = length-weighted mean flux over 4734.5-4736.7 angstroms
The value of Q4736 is 20.8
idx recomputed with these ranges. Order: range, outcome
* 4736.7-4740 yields 19.8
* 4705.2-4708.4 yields 22.6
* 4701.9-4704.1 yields 19.7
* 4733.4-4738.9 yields 20.3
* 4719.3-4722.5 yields 21.7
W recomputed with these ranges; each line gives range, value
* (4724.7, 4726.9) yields 24.1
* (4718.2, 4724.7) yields 22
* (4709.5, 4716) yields 22.6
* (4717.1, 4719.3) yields 21.9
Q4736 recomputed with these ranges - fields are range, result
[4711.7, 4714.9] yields 21.2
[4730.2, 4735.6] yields 20.7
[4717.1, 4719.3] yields 21.8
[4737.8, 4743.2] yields 21.2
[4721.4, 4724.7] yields 20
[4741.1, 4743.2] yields 21.8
